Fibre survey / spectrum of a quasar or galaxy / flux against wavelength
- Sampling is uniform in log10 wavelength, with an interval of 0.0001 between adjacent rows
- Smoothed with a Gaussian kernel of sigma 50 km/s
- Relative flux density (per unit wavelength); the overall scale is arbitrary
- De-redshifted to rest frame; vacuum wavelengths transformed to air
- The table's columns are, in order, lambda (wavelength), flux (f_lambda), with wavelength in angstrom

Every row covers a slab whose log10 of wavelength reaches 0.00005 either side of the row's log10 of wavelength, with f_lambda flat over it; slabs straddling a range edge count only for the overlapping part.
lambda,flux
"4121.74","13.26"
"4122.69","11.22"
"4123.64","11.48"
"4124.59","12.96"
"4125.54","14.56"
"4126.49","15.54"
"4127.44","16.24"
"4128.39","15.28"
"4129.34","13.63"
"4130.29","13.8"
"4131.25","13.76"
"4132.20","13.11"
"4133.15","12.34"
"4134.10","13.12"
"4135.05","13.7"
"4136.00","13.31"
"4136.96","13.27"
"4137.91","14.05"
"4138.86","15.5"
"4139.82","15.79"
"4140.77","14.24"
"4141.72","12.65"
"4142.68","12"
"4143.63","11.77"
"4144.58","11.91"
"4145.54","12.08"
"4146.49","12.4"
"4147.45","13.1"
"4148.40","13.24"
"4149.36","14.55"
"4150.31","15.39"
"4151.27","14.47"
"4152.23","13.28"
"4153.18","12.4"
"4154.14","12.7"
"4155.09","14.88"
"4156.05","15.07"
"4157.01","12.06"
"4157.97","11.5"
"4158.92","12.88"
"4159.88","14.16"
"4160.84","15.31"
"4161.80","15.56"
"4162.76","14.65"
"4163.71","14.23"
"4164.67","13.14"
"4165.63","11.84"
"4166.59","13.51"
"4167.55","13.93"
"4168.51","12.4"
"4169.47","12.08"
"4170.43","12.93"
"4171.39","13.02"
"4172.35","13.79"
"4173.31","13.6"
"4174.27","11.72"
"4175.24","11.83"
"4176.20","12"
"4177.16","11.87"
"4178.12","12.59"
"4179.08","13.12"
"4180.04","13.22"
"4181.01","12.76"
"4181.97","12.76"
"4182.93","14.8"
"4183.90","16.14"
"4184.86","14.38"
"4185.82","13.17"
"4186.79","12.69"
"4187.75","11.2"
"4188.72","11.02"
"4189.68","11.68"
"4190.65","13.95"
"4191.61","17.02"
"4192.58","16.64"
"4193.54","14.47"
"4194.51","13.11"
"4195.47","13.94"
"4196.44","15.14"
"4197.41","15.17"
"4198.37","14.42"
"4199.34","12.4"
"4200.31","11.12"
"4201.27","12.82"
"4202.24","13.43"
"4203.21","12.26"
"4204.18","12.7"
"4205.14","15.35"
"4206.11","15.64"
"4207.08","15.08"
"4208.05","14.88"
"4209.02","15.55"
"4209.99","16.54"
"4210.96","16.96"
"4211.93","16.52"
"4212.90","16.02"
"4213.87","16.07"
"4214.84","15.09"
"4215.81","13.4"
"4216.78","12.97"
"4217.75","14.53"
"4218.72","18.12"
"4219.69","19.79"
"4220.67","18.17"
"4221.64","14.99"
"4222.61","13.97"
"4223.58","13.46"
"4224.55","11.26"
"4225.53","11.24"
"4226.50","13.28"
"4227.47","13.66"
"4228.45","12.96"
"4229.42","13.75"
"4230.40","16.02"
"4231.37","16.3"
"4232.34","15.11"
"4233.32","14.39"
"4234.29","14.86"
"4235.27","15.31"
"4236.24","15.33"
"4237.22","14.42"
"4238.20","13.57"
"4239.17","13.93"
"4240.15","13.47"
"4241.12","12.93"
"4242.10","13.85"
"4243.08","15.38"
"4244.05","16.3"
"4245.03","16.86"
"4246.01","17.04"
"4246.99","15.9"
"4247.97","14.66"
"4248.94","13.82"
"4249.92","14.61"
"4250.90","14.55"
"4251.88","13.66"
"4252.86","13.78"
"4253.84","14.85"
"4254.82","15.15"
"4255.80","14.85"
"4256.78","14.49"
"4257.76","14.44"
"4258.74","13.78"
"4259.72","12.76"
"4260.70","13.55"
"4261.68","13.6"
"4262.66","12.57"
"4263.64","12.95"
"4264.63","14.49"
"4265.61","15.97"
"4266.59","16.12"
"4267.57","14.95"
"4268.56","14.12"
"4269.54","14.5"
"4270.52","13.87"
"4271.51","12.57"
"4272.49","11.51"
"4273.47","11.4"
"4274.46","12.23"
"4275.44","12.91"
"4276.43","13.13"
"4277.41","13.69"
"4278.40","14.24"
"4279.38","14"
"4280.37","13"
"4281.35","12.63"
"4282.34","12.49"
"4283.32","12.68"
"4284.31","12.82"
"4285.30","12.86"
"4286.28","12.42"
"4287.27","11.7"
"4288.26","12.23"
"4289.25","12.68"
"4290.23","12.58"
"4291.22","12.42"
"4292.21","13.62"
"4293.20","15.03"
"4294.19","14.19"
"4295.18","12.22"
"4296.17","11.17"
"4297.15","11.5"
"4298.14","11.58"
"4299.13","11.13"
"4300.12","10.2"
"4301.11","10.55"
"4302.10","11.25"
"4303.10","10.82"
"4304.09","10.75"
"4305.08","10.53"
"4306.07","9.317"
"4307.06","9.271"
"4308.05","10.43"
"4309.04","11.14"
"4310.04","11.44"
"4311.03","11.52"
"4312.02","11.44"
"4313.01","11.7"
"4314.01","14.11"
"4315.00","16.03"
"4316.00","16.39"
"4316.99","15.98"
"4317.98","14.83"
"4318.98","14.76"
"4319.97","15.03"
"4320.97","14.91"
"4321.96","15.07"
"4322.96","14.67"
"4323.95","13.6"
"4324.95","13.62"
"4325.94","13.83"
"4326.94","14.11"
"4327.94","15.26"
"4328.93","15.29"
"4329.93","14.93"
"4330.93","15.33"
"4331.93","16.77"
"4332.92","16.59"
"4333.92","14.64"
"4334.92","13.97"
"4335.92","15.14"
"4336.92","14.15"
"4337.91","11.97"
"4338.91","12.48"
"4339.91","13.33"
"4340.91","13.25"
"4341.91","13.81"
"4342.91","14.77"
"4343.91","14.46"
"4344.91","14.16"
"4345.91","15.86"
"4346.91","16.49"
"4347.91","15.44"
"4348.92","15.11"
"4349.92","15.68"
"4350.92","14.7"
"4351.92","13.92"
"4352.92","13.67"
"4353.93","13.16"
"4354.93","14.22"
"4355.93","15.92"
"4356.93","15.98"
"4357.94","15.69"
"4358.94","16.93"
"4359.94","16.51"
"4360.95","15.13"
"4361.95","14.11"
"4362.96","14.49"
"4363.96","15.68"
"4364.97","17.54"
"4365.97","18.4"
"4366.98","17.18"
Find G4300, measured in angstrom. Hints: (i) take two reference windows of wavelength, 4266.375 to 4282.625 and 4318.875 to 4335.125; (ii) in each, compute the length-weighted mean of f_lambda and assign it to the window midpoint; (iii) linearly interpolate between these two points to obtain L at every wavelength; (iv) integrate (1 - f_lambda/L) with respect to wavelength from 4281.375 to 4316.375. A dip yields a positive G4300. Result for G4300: 4.9 angstrom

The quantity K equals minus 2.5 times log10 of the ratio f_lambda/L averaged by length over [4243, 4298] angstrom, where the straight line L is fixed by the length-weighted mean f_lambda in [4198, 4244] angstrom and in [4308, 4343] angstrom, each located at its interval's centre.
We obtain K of 0.052 mag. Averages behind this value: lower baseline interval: 14.6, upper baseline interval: 14.1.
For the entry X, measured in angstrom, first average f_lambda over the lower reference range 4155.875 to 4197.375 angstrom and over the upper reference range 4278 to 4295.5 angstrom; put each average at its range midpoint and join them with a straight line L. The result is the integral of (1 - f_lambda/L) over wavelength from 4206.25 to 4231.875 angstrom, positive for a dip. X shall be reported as -3.4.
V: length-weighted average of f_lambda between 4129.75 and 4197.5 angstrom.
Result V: 13.4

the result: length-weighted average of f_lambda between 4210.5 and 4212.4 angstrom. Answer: 16.7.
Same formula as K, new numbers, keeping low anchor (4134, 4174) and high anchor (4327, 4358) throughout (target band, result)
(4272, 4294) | 0.116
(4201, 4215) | -0.091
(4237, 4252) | -0.050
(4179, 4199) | -0.013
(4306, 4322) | 0.103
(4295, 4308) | 0.319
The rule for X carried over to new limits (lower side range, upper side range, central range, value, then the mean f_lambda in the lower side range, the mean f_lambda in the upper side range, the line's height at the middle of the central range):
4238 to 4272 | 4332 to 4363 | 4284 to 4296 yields 1.4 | 14.4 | 14.7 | 14.5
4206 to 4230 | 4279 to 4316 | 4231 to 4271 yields -2.3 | 14.9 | 12.1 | 13.8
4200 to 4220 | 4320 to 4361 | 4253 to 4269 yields 0.7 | 15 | 14.7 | 14.9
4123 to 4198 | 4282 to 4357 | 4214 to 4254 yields -3.5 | 13.5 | 13.5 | 13.5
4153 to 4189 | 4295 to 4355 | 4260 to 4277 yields -0.2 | 13.2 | 13.5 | 13.4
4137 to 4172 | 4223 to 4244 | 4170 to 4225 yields -1.2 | 13.5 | 14.1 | 13.8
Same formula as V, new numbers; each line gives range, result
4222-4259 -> 14.4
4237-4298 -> 13.7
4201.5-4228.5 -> 14.8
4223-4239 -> 14.1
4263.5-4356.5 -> 13.5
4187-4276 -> 14.3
